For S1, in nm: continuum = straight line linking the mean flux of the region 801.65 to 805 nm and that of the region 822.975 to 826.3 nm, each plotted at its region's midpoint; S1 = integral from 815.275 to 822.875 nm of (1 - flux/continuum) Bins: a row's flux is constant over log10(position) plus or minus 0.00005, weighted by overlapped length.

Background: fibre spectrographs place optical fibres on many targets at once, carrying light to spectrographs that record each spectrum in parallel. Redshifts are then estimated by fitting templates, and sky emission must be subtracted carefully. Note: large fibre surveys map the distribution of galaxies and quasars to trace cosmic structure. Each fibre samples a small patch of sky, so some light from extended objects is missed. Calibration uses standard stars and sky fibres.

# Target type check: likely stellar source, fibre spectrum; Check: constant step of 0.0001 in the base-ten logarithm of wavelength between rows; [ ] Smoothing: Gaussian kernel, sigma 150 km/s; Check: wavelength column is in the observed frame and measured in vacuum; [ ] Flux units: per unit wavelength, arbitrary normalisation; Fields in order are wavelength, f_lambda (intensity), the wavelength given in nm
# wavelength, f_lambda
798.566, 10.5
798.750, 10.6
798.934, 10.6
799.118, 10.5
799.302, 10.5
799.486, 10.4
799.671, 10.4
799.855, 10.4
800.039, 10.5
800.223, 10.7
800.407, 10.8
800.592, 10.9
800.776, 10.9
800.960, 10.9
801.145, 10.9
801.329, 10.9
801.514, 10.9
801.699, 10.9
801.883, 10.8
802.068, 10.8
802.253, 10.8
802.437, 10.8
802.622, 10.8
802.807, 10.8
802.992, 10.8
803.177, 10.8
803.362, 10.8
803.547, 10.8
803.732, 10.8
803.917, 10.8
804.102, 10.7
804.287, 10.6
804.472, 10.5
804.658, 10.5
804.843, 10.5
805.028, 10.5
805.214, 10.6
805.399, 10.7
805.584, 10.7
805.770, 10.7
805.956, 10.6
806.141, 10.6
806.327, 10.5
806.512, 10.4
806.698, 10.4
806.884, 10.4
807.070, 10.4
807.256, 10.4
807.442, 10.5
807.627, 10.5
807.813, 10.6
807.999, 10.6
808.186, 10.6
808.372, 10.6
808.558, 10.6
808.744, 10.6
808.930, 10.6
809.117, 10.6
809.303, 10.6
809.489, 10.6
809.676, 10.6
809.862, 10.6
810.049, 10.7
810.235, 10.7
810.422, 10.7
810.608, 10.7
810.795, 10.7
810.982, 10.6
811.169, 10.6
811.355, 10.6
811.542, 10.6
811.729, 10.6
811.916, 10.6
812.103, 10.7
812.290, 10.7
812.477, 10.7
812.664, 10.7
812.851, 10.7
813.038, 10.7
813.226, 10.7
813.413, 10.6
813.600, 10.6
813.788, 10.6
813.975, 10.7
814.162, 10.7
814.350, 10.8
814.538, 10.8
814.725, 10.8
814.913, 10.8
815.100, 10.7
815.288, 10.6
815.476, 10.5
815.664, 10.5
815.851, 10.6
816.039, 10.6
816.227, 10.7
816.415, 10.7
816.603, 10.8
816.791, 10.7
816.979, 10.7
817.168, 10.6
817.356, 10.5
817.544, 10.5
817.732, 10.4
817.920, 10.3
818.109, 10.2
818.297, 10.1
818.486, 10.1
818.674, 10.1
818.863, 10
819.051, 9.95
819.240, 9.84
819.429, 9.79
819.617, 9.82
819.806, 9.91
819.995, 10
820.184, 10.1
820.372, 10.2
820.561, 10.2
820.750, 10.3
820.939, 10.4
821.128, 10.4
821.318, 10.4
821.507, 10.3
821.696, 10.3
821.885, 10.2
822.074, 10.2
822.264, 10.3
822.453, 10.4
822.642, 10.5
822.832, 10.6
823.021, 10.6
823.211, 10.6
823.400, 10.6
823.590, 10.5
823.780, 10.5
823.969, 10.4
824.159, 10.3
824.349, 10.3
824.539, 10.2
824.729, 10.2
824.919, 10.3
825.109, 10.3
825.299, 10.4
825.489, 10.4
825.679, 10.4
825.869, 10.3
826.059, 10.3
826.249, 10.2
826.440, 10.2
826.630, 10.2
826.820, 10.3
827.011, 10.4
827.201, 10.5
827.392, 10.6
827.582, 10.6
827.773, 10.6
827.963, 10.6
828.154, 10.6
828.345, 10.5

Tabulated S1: 0.11 nm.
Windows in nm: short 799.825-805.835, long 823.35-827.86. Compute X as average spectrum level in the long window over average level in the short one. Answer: 1.0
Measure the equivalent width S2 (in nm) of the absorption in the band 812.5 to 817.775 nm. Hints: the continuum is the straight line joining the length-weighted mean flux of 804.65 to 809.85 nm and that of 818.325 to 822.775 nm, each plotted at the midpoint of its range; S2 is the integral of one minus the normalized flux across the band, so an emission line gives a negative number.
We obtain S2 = -0.170 nm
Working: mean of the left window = 10.6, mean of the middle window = 10.7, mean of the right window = 10.2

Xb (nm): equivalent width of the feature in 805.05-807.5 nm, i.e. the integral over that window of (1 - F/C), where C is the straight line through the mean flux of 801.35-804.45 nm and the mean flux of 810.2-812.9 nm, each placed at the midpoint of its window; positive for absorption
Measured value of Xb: 0.047 nm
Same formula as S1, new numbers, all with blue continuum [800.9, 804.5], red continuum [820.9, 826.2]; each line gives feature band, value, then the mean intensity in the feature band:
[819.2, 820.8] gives 0.07 nm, 10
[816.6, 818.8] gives 0.02 nm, 10.4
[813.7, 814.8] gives -0.02 nm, 10.7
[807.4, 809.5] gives 0.02 nm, 10.6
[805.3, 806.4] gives 0.01 nm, 10.6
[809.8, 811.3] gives 0.00 nm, 10.7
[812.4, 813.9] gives -0.01 nm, 10.7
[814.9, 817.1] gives -0.03 nm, 10.7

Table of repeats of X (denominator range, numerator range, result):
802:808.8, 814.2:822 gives 0.98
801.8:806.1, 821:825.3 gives 0.97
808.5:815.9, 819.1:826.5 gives 0.97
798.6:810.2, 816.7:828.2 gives 0.97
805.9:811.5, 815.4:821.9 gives 0.97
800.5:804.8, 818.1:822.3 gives 0.94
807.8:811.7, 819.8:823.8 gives 0.97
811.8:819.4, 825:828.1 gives 0.99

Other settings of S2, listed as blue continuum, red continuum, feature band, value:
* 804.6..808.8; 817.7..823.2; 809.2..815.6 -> -0.16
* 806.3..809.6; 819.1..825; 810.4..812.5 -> -0.04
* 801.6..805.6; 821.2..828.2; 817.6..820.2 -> 0.11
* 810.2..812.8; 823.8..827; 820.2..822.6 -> 0.02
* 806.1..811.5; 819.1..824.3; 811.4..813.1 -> -0.03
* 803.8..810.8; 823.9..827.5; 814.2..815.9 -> -0.03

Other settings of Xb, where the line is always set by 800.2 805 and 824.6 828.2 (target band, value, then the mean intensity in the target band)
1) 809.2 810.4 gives 0.00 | 10.6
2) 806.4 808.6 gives 0.04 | 10.5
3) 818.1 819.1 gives 0.04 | 10.1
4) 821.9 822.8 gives 0.01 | 10.4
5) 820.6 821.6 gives 0.01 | 10.3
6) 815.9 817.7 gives -0.02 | 10.6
